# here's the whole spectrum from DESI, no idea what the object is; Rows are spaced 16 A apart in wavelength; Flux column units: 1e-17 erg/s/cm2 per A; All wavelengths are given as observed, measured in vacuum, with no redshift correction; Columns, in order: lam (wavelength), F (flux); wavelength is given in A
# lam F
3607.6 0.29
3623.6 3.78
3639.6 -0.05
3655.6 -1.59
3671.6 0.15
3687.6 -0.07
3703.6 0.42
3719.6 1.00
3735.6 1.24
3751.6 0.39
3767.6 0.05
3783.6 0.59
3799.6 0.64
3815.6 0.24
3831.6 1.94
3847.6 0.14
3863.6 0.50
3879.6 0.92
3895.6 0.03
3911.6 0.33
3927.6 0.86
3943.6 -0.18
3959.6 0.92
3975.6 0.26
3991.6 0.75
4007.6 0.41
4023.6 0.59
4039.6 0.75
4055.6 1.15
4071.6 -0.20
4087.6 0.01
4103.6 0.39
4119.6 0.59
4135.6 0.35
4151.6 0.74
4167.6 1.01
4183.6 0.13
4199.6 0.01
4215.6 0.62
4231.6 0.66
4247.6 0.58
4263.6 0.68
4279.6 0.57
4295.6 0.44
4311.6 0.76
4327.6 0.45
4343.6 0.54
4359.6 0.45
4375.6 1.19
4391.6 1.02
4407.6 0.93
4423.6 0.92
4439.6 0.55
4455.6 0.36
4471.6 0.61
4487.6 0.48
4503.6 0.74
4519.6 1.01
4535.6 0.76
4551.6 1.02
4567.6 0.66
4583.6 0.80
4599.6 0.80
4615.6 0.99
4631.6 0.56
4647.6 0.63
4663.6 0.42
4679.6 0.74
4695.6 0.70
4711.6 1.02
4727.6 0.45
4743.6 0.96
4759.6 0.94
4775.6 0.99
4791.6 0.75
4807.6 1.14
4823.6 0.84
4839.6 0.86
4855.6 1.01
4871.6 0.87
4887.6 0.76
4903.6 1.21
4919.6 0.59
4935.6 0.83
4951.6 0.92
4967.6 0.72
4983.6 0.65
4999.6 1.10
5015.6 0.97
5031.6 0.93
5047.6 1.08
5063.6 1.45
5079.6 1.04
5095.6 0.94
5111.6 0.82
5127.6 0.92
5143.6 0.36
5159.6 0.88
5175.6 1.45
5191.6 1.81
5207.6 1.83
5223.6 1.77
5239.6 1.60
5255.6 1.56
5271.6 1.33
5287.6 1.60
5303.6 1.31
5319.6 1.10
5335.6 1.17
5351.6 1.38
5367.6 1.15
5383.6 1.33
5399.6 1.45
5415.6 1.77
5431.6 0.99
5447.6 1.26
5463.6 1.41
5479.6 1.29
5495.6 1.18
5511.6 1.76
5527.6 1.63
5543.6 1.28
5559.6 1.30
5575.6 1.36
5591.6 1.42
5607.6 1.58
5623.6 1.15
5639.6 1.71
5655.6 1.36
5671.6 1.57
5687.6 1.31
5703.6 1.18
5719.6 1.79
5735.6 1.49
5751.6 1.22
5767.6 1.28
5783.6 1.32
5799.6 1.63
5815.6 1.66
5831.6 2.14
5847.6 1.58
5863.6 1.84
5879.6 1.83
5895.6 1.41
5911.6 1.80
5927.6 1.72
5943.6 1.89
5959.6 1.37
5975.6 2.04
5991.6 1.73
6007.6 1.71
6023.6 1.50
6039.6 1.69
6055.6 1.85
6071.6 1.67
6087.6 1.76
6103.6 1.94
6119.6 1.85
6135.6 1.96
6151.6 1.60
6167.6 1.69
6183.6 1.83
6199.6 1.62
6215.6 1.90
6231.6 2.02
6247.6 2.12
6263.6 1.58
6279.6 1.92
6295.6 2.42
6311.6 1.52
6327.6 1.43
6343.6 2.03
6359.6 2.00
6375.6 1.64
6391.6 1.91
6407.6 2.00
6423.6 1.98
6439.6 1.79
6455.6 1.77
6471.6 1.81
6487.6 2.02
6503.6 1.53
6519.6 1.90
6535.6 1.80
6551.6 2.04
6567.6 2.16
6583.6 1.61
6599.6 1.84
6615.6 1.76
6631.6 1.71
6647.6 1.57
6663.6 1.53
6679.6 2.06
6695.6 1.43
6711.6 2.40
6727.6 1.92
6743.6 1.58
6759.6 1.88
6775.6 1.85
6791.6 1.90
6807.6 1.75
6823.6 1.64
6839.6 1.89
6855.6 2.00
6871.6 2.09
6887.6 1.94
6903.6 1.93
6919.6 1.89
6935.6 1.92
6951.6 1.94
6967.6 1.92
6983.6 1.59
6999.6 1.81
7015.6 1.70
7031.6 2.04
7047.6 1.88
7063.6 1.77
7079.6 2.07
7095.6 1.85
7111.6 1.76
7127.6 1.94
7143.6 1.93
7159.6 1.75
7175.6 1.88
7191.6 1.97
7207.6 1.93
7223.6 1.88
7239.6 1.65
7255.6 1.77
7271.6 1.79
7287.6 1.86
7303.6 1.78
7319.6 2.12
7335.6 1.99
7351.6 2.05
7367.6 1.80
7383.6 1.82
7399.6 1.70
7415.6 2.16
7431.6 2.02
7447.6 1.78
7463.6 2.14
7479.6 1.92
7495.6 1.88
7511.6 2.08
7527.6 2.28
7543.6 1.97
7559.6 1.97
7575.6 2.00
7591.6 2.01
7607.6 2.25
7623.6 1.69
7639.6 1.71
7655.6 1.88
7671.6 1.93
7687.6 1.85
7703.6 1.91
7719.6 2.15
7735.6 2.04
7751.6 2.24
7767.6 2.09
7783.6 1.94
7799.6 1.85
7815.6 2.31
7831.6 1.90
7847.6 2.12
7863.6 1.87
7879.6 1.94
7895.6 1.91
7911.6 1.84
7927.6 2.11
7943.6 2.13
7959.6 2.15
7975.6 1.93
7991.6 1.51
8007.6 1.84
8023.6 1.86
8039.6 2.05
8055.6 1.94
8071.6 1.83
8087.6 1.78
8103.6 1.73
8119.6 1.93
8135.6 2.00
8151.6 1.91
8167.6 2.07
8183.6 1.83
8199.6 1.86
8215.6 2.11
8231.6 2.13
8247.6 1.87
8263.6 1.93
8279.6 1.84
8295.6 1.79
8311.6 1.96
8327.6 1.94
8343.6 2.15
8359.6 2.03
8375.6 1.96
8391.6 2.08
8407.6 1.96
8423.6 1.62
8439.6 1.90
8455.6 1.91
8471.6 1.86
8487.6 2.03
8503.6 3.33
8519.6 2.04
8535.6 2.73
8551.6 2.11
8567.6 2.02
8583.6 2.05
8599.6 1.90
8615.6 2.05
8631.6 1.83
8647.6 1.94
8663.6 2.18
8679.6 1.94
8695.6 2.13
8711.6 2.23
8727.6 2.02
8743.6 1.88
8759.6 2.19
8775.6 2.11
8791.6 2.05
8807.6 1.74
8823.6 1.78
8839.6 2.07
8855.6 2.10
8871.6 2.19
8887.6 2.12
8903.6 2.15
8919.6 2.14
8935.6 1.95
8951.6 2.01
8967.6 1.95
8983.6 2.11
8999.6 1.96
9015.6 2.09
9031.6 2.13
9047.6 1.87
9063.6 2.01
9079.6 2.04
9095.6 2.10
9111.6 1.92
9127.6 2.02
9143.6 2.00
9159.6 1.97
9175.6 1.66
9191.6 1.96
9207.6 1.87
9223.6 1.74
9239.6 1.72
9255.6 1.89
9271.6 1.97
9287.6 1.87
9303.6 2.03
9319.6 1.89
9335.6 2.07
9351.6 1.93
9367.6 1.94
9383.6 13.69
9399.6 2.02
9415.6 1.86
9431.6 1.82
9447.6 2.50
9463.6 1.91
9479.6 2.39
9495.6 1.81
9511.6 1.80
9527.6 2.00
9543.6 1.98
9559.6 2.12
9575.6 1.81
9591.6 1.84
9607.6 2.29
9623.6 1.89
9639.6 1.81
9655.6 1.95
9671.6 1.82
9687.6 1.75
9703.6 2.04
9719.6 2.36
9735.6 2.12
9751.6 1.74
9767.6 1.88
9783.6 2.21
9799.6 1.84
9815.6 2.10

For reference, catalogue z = 0.30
